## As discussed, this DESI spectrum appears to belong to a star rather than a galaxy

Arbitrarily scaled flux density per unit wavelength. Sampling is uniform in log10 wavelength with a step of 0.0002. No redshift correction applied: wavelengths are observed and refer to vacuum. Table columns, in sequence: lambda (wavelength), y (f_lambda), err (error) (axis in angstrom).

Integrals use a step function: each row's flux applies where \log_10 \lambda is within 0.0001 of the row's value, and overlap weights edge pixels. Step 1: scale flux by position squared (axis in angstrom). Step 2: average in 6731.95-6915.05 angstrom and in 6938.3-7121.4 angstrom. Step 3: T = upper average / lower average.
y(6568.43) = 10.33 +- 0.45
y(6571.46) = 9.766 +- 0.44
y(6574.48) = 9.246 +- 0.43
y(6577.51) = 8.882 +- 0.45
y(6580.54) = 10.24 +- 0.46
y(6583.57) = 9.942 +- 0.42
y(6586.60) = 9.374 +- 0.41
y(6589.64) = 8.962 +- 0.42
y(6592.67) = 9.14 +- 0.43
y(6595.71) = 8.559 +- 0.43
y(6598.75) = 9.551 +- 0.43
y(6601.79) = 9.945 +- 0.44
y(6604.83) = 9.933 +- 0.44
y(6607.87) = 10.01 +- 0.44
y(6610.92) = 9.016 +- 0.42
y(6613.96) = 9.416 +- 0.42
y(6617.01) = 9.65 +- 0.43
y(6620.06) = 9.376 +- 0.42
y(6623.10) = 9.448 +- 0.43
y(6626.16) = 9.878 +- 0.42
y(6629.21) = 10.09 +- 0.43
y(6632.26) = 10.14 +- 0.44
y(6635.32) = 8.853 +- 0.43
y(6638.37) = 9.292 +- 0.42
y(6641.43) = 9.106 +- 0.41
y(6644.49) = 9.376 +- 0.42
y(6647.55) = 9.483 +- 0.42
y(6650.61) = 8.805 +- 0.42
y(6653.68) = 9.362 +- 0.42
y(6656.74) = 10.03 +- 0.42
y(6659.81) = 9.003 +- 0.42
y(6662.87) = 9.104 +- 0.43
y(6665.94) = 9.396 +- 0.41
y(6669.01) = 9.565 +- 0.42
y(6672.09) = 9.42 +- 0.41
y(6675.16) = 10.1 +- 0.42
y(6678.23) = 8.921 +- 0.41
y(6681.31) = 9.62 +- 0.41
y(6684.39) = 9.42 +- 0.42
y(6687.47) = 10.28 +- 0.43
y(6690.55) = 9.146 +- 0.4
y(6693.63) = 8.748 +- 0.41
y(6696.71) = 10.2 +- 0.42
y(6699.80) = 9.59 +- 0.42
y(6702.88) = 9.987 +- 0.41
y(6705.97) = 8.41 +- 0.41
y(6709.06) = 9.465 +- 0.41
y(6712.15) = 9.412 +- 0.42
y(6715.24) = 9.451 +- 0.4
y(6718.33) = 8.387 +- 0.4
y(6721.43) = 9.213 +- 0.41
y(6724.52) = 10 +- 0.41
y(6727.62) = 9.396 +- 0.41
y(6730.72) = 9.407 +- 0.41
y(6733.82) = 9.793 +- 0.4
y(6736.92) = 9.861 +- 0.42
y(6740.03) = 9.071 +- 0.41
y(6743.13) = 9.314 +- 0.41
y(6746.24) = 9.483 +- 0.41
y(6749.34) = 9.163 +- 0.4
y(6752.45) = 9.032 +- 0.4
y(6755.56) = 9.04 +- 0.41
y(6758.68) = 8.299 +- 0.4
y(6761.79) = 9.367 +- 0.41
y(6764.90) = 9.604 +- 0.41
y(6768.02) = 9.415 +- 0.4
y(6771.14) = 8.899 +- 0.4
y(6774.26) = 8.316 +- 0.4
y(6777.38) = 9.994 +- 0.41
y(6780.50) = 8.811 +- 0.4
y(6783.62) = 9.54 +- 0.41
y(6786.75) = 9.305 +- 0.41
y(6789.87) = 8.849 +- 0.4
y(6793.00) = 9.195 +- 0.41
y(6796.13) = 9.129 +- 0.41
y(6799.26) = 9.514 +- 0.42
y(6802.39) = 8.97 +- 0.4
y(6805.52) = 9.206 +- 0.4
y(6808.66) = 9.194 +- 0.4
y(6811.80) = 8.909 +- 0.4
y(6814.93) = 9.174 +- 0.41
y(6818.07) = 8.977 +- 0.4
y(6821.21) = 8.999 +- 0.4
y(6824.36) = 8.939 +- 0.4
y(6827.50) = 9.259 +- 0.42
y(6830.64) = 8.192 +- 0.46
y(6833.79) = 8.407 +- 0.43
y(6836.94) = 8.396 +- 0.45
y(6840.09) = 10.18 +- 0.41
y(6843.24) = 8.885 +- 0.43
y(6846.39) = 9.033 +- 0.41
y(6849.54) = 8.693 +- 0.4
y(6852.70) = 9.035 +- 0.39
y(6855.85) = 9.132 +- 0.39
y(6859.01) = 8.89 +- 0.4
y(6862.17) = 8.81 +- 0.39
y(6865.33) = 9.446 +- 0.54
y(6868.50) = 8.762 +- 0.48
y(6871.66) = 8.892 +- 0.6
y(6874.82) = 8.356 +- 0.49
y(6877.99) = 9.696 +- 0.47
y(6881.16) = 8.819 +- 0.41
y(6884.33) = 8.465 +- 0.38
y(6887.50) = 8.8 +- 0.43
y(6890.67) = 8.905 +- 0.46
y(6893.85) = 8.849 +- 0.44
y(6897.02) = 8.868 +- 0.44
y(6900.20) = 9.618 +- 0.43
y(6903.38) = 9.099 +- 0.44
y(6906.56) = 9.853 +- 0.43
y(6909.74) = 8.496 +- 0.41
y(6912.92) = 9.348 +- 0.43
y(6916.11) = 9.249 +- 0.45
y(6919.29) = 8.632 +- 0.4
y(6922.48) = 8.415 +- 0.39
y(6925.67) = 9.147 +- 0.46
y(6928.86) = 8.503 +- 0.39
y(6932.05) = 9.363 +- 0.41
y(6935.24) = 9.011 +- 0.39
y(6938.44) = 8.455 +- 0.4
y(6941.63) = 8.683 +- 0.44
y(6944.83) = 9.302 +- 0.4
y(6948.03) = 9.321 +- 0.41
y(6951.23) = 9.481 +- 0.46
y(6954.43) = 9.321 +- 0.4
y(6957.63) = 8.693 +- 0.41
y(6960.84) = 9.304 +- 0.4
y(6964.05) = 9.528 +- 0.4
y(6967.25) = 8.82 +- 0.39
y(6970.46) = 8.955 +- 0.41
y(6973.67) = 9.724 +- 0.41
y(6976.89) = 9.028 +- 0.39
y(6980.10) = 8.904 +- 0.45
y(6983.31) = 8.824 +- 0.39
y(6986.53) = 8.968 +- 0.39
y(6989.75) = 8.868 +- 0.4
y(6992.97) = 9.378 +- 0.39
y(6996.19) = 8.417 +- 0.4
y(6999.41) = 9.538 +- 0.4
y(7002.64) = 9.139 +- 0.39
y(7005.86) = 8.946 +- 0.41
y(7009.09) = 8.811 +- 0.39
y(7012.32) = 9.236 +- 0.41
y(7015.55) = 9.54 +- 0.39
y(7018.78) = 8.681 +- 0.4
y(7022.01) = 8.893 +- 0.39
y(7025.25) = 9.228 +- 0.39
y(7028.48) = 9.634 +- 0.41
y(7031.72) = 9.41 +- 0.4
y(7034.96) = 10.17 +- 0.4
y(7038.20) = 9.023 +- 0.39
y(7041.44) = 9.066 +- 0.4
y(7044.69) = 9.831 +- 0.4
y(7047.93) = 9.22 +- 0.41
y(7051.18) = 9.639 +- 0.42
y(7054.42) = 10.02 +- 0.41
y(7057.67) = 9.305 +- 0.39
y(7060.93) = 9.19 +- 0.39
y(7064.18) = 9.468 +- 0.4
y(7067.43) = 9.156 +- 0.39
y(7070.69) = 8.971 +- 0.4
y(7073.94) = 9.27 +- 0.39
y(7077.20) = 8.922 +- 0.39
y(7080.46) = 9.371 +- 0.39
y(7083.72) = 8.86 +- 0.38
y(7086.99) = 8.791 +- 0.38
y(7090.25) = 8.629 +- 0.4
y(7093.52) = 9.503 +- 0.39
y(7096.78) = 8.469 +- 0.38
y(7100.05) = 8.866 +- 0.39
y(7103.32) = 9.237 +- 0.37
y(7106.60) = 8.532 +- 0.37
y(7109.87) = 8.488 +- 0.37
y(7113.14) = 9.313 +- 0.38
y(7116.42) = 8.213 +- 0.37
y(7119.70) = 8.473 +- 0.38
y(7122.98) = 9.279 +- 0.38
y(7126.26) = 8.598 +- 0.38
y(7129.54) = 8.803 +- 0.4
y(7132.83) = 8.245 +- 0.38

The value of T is 1.07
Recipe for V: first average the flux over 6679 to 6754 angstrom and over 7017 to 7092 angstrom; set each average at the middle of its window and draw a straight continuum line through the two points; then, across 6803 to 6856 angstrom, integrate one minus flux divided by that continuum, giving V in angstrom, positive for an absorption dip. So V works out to 2.16 angstrom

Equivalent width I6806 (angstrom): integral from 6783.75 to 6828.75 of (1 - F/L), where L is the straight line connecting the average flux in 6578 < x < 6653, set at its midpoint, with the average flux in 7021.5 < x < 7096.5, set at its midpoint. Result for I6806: 1.2 angstrom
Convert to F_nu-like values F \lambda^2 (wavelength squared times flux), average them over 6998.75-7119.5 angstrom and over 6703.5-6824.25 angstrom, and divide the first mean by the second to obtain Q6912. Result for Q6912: 1.1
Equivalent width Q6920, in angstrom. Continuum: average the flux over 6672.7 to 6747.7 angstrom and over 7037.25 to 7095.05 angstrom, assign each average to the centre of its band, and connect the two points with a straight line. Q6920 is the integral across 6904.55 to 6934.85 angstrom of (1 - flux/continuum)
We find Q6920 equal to 1.0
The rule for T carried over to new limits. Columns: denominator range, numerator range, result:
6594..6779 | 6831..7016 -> 1.03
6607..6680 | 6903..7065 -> 1.07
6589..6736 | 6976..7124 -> 1.08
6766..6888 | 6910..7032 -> 1.05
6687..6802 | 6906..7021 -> 1.04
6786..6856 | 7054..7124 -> 1.08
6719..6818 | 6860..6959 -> 1.02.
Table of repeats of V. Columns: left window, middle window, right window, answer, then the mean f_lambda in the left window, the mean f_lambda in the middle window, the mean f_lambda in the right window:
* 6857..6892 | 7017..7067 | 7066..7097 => -2.1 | 8.9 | 9.38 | 9.02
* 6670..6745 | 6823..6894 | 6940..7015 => 2.6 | 9.44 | 8.91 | 9.1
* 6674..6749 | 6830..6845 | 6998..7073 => 0.9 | 9.44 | 8.85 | 9.31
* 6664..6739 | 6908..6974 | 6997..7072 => 2.3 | 9.46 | 9.03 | 9.3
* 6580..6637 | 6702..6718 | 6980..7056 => 0.4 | 9.54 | 9.25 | 9.23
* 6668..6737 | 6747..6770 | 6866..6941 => 0.4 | 9.46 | 9.14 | 8.94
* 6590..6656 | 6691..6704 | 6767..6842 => -0.4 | 9.45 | 9.58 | 9.07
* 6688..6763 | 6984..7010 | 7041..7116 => 0.4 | 9.31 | 9.01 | 9.12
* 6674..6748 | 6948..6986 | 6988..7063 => 0.6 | 9.44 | 9.15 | 9.27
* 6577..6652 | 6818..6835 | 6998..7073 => 1.1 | 9.47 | 8.79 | 9.31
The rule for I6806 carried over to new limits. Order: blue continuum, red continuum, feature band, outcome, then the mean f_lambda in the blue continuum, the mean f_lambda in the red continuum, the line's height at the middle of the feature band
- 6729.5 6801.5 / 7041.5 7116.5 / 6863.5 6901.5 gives 1.0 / 9.23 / 9.12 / 9.19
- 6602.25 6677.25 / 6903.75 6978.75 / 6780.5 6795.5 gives 0.2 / 9.5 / 9.07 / 9.29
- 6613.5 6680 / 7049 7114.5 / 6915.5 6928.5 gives 0.6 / 9.45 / 9.1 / 9.23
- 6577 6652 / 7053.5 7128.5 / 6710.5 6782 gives 0.6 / 9.47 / 8.98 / 9.33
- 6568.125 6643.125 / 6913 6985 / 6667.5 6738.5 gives -0.7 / 9.51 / 9.04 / 9.38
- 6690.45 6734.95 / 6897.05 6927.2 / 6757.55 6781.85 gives 0.5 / 9.38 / 9.08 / 9.29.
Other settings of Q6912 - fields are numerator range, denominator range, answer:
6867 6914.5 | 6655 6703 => 1.01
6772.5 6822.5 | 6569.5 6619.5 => 1.02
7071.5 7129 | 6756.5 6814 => 1.06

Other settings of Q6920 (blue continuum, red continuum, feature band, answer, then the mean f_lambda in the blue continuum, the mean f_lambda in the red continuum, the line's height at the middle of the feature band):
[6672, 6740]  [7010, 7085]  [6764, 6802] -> 0.9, 9.46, 9.31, 9.42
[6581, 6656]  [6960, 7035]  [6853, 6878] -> 0.8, 9.46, 9.14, 9.25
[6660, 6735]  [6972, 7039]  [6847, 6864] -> 0.7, 9.43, 9.16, 9.29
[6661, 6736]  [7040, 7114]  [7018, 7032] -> 0.0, 9.44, 9.13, 9.18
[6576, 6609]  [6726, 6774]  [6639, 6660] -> 0.2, 9.5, 9.25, 9.41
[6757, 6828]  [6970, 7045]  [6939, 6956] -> 0.0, 9.12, 9.17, 9.15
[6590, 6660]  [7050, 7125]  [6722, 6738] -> -0.5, 9.45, 9.04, 9.36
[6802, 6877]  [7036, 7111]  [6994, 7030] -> -0.1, 8.95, 9.13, 9.09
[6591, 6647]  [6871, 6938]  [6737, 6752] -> -0.1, 9.49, 8.96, 9.26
